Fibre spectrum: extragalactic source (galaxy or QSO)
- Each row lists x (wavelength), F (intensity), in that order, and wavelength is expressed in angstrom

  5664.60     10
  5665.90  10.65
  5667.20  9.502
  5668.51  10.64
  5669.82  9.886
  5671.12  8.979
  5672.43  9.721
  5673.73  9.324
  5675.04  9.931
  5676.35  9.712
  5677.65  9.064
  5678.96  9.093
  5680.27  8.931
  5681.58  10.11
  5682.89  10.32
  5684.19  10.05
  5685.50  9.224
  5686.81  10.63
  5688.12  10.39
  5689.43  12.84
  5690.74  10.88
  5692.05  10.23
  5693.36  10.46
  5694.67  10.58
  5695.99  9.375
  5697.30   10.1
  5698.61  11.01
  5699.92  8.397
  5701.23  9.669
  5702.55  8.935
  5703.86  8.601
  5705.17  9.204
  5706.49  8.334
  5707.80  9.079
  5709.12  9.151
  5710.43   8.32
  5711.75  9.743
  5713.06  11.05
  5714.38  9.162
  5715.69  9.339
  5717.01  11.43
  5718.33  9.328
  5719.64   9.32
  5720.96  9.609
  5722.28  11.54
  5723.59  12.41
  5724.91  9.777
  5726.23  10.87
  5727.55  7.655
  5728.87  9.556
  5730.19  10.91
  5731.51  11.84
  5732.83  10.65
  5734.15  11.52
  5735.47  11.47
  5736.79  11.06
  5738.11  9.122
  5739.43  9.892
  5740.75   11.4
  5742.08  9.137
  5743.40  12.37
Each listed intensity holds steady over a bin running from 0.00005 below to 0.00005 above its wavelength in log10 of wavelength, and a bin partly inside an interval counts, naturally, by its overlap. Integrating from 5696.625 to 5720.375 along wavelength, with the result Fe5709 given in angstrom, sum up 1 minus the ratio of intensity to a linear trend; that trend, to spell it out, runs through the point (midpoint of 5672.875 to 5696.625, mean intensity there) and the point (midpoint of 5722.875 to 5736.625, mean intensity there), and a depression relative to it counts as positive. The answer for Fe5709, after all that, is 2.14 angstrom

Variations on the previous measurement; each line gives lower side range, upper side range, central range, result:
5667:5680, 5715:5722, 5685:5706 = -0.7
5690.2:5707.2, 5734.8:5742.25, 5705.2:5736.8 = 0.0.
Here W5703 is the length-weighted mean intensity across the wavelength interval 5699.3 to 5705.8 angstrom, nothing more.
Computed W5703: 8.97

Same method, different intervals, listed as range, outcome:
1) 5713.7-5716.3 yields 9.27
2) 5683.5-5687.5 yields 9.99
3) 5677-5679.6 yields 9.08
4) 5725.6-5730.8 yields 9.72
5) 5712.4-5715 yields 10.1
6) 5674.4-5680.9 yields 9.35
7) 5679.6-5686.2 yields 9.73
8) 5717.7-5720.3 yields 9.34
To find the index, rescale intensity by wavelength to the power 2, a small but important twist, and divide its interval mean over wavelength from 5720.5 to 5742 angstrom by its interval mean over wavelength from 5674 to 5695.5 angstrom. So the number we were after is 1.06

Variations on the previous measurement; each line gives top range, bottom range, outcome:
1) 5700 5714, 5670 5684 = 0.97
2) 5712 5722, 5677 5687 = 1.05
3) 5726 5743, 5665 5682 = 1.10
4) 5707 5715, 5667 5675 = 0.98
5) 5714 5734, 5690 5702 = 1.03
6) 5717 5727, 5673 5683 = 1.11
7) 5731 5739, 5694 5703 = 1.13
